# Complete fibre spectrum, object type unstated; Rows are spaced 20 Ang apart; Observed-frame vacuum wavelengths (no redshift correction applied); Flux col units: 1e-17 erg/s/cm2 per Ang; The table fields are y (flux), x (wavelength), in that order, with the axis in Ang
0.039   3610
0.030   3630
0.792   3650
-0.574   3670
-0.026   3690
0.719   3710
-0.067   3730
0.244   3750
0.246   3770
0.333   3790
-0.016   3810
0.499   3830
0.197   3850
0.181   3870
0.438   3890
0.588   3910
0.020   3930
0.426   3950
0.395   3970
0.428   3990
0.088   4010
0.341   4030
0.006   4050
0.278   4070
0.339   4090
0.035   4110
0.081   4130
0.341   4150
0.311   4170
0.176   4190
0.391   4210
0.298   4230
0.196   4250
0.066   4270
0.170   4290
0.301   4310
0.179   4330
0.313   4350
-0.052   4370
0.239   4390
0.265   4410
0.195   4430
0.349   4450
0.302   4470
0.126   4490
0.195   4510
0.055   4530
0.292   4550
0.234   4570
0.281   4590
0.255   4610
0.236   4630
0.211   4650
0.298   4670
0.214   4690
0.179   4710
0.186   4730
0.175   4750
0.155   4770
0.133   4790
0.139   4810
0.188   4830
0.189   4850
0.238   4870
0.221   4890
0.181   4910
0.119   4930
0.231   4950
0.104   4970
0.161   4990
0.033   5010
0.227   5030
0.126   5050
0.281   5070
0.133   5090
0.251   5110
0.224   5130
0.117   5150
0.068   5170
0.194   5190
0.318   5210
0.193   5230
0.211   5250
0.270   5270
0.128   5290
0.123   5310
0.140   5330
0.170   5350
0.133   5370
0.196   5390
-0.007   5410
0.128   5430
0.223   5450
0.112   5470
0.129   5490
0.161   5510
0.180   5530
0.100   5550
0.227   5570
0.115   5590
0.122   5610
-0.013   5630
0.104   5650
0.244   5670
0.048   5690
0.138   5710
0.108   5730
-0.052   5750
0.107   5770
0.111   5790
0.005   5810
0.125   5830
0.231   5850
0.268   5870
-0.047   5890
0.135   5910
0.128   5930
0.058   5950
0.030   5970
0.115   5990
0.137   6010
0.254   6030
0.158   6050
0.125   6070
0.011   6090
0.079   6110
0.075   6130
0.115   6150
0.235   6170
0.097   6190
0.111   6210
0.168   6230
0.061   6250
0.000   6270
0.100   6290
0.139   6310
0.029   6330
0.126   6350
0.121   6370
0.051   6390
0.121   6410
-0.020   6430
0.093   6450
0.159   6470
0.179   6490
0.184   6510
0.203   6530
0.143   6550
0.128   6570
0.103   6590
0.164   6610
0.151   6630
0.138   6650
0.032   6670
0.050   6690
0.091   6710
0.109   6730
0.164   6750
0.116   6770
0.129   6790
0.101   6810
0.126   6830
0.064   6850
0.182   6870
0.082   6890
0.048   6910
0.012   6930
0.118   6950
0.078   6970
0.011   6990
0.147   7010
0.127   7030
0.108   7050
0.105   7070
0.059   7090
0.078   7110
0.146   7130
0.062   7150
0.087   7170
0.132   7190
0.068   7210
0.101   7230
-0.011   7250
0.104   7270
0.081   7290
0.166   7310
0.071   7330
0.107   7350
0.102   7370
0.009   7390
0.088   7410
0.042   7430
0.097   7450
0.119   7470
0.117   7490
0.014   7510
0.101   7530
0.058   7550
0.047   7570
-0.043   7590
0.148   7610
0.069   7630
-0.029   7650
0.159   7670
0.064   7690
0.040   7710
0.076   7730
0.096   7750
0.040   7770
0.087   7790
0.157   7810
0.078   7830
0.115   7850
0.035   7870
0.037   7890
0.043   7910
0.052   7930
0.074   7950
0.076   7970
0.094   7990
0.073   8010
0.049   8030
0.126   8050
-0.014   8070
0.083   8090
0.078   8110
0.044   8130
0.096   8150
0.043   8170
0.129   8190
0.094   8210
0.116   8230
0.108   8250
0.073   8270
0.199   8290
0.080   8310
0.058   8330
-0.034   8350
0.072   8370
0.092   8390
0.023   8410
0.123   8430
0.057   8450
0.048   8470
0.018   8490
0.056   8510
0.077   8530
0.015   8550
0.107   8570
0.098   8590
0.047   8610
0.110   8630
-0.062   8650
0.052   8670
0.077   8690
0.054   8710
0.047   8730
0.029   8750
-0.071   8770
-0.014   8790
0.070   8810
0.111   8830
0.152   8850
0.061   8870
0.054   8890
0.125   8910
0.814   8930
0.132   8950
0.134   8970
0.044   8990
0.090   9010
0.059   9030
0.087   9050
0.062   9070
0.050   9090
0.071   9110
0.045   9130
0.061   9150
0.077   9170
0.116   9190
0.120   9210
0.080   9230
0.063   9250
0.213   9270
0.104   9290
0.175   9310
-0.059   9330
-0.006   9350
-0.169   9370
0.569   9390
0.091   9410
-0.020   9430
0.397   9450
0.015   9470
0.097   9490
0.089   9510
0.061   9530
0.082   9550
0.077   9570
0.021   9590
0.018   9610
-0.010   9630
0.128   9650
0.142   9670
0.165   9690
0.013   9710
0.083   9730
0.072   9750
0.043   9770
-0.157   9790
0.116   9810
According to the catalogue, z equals 1.39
